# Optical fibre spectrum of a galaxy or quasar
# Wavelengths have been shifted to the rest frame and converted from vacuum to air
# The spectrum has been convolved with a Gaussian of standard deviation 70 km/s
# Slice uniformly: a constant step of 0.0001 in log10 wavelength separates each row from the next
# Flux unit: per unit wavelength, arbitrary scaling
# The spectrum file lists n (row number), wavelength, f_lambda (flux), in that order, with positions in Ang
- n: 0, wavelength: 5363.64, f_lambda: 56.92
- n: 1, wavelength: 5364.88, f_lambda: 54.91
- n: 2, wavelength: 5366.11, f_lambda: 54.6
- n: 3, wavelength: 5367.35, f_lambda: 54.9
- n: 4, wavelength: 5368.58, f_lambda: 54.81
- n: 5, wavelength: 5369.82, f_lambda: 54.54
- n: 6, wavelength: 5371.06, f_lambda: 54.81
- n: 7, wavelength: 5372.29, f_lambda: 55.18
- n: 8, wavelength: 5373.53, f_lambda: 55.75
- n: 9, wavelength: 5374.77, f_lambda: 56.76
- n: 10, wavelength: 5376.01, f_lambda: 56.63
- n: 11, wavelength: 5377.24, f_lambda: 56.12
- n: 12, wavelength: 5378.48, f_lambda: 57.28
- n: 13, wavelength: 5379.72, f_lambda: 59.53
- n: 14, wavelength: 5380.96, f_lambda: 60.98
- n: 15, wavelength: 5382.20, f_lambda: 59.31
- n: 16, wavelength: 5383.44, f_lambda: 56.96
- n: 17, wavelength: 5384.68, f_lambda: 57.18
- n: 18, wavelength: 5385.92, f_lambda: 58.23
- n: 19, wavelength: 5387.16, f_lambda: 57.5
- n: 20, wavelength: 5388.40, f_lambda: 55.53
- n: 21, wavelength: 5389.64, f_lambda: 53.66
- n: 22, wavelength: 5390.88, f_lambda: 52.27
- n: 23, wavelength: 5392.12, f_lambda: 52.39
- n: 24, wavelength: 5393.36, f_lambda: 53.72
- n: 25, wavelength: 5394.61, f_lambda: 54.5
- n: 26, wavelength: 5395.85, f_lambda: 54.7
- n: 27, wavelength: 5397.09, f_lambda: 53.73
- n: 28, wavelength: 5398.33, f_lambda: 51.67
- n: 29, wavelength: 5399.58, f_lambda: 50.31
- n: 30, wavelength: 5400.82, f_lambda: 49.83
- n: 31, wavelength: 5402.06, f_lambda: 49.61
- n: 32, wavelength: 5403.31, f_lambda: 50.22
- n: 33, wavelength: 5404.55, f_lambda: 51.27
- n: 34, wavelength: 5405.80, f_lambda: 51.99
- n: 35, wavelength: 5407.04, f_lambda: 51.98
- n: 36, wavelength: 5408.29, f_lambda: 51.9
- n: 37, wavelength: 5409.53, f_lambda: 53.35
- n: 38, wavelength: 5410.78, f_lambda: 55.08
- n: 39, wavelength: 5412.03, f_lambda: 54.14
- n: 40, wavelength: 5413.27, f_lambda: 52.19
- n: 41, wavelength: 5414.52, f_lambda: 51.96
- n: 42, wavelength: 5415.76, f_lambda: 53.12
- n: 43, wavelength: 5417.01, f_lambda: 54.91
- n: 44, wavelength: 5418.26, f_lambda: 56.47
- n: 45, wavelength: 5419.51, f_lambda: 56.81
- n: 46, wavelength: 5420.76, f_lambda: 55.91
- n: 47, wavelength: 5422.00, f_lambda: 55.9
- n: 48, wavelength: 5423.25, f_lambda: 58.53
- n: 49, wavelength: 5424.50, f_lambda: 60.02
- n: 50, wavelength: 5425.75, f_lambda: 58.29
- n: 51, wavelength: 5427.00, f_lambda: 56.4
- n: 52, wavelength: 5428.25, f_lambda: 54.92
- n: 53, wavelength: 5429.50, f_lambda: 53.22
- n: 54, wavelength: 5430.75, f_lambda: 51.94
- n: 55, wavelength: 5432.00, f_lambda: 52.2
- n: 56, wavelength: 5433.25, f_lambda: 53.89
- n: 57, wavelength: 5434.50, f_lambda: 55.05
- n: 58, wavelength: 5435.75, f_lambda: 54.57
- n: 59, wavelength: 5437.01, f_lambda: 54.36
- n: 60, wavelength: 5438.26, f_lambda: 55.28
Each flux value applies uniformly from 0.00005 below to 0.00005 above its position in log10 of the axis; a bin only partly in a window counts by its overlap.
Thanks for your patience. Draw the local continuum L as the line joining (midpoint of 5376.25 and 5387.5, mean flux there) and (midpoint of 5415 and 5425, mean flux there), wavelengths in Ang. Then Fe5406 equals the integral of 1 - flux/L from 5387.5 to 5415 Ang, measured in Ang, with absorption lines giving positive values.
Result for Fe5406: 2.2 Ang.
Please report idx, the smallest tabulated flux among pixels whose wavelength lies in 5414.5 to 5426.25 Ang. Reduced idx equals 51.96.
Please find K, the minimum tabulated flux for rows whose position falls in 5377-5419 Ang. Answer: 49.61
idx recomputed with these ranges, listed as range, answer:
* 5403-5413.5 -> 50.22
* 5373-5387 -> 55.75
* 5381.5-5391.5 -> 52.27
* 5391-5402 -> 49.83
